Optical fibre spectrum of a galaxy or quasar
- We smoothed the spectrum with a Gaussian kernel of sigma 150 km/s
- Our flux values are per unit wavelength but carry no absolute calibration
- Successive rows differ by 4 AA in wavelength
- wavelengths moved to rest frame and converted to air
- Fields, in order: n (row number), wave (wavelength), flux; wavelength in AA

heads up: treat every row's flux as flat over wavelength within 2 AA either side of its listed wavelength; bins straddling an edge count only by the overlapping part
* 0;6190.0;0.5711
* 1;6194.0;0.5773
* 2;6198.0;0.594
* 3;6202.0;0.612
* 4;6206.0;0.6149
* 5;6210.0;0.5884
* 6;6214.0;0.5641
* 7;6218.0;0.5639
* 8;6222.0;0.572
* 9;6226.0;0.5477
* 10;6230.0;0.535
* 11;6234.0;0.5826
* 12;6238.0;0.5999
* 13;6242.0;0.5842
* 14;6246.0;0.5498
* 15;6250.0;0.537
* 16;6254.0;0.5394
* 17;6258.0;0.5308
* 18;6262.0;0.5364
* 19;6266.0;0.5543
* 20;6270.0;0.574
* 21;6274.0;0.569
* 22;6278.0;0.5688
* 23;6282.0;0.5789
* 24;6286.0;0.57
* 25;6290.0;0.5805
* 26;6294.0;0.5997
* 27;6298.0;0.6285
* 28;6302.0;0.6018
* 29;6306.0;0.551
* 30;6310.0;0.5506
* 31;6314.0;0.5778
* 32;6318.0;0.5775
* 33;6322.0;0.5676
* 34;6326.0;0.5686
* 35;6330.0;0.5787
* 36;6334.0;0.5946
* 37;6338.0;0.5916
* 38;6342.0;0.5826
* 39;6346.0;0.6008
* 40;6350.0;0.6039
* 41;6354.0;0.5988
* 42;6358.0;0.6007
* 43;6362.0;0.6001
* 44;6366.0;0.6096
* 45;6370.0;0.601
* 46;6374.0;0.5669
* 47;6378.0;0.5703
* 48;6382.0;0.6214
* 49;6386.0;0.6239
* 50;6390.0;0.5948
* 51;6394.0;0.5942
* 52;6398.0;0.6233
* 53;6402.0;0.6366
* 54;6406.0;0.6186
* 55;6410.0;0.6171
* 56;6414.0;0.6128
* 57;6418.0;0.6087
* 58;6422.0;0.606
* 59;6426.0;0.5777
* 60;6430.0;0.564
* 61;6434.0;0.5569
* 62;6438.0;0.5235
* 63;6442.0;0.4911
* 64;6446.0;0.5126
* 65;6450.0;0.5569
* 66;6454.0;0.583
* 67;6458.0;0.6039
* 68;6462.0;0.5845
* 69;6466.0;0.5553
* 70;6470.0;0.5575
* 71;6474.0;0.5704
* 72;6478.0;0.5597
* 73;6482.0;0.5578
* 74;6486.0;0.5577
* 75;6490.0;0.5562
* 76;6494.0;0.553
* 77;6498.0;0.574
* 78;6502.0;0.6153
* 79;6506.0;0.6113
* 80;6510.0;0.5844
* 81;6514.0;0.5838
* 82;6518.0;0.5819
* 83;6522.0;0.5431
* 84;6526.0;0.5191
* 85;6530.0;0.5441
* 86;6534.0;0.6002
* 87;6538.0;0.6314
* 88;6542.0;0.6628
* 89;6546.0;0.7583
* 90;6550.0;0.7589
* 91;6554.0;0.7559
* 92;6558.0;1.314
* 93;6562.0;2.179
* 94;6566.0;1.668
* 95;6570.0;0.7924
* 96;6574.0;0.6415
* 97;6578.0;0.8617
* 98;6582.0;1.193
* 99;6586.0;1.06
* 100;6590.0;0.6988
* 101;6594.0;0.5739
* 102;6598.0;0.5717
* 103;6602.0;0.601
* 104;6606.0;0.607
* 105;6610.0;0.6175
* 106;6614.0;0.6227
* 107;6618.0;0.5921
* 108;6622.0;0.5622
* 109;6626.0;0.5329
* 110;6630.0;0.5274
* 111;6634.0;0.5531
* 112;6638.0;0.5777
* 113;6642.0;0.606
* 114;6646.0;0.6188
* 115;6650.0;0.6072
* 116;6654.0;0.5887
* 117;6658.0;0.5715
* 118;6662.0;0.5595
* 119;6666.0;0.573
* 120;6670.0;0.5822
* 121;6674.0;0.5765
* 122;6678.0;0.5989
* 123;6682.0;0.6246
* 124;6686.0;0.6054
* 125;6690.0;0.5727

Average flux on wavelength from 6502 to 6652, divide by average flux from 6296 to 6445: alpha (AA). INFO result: 1.25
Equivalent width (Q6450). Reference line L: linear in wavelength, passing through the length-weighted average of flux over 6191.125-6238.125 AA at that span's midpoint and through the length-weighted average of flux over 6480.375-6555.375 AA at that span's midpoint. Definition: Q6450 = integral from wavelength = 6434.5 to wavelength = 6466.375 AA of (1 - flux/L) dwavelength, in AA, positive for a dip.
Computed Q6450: 2.61 AA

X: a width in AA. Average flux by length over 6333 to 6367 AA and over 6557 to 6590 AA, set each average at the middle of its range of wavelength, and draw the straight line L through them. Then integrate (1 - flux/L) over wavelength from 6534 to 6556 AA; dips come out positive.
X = 8.0 AA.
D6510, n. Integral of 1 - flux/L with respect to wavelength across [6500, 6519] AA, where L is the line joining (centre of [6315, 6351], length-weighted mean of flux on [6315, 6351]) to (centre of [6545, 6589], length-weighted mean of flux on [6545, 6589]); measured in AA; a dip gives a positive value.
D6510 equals 7.3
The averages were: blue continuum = 0.584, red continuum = 1.09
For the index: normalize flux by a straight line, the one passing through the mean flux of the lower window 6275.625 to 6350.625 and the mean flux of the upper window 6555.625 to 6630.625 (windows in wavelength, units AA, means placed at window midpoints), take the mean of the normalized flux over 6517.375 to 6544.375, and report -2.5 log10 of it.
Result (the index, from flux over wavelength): 0.34 mag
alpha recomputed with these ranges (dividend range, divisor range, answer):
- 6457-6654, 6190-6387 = 1.20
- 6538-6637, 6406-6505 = 1.43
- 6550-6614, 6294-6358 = 1.58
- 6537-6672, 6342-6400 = 1.26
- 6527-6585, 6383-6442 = 1.60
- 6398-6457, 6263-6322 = 1.00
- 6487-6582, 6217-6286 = 1.40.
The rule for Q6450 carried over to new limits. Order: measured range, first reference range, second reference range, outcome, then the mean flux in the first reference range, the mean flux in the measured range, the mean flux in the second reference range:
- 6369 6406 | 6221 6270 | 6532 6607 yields 5.26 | 0.556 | 0.604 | 0.895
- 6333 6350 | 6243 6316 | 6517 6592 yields 1.20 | 0.567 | 0.594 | 0.886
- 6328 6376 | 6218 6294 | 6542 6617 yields 4.84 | 0.563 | 0.594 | 0.894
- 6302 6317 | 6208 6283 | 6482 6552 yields 0.11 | 0.562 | 0.567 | 0.601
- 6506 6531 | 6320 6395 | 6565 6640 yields 4.08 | 0.593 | 0.564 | 0.717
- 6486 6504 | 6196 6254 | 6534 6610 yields 5.44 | 0.573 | 0.573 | 0.891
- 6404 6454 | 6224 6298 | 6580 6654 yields 2.79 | 0.565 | 0.571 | 0.65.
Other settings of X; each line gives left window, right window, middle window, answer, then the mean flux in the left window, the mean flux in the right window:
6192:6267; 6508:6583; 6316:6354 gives 4.3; 0.568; 0.847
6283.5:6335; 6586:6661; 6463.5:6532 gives 3.2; 0.58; 0.603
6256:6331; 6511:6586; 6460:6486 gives 7.2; 0.572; 0.867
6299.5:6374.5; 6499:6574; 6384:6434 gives 4.6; 0.586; 0.809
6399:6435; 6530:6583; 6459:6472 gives 2.8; 0.602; 0.965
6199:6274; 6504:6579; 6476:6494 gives 5.0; 0.566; 0.82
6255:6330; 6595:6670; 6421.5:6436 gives 0.1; 0.571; 0.583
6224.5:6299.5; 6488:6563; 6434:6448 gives 3.2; 0.566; 0.714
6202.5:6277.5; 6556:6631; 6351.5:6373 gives 2.1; 0.565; 0.858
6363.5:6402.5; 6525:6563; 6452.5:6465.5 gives 2.4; 0.603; 0.847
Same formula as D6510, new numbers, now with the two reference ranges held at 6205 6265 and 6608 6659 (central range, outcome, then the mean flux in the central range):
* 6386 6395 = -0.5 AA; 0.601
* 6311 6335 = -0.4 AA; 0.576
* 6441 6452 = 1.0 AA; 0.523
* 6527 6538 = 0.0 AA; 0.578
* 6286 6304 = -1.1 AA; 0.599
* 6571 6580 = -2.7 AA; 0.756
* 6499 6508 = -0.5 AA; 0.609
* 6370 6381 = -0.2 AA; 0.579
